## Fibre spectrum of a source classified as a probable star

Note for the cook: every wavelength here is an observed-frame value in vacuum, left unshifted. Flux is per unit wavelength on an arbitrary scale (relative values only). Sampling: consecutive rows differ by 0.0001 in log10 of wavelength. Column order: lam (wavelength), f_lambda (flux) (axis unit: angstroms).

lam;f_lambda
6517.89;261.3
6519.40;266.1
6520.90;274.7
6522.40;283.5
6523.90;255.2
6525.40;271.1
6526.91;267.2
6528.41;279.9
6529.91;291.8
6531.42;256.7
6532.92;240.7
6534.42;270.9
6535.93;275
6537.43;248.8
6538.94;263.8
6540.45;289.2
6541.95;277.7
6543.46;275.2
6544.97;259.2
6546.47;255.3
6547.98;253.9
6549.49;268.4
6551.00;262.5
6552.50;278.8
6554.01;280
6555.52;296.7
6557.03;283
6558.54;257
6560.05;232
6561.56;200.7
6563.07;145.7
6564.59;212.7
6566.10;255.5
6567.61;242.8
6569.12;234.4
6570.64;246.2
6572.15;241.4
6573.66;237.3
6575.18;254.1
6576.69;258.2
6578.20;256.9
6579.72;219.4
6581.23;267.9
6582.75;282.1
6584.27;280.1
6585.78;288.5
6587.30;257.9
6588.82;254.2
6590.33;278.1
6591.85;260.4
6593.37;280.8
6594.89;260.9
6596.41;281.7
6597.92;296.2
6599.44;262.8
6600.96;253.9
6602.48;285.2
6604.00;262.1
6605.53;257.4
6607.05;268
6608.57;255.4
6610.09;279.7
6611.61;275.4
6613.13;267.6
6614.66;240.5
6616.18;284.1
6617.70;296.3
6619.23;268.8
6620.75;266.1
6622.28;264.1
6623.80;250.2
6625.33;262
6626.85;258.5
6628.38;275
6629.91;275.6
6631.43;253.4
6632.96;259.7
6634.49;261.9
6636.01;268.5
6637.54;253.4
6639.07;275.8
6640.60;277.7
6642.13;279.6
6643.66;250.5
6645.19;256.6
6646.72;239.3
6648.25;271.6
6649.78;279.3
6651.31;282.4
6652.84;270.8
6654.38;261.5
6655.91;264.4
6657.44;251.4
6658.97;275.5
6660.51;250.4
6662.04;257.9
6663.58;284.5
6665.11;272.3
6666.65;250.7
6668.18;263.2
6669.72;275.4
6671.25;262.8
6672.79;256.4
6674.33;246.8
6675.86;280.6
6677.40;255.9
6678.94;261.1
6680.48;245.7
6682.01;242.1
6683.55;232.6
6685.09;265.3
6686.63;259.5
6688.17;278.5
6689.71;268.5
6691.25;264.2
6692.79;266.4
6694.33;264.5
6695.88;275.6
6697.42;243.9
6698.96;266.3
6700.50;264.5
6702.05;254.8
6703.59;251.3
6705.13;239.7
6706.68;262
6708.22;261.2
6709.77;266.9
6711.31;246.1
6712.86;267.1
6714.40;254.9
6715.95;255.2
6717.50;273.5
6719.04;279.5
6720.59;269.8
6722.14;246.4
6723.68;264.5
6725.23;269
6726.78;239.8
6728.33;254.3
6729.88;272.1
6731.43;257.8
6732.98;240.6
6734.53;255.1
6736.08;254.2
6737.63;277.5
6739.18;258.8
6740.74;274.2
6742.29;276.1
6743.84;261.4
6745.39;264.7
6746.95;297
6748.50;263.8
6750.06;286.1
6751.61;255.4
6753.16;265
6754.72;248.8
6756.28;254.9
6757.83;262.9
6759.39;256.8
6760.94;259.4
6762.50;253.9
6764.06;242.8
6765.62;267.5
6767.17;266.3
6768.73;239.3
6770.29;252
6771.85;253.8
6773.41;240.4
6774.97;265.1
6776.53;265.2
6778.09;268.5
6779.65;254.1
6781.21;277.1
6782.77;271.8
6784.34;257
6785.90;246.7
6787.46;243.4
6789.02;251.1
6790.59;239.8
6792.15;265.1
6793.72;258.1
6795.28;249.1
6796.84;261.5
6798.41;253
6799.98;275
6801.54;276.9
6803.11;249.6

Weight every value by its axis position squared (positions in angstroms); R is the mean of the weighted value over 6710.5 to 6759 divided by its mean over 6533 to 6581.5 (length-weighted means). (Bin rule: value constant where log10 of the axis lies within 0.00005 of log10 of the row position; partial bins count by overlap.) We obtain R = 1.10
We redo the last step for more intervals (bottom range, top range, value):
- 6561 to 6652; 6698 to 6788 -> 1.04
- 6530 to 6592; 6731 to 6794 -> 1.08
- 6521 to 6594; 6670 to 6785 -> 1.06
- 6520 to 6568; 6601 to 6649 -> 1.05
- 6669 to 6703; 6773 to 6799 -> 1.02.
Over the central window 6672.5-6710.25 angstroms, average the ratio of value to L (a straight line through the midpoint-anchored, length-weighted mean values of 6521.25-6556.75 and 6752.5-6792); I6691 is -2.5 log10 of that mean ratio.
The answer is 0.01 mag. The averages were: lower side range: 270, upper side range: 256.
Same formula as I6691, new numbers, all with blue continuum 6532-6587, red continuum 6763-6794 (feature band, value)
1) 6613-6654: -0.044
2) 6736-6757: -0.047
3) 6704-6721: -0.022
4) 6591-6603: -0.070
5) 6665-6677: -0.029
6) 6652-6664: -0.034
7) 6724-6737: 0.000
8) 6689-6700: -0.035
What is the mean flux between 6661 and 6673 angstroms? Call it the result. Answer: 265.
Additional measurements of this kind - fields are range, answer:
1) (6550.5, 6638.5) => 260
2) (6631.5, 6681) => 264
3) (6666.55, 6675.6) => 261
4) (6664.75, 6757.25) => 261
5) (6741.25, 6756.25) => 268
